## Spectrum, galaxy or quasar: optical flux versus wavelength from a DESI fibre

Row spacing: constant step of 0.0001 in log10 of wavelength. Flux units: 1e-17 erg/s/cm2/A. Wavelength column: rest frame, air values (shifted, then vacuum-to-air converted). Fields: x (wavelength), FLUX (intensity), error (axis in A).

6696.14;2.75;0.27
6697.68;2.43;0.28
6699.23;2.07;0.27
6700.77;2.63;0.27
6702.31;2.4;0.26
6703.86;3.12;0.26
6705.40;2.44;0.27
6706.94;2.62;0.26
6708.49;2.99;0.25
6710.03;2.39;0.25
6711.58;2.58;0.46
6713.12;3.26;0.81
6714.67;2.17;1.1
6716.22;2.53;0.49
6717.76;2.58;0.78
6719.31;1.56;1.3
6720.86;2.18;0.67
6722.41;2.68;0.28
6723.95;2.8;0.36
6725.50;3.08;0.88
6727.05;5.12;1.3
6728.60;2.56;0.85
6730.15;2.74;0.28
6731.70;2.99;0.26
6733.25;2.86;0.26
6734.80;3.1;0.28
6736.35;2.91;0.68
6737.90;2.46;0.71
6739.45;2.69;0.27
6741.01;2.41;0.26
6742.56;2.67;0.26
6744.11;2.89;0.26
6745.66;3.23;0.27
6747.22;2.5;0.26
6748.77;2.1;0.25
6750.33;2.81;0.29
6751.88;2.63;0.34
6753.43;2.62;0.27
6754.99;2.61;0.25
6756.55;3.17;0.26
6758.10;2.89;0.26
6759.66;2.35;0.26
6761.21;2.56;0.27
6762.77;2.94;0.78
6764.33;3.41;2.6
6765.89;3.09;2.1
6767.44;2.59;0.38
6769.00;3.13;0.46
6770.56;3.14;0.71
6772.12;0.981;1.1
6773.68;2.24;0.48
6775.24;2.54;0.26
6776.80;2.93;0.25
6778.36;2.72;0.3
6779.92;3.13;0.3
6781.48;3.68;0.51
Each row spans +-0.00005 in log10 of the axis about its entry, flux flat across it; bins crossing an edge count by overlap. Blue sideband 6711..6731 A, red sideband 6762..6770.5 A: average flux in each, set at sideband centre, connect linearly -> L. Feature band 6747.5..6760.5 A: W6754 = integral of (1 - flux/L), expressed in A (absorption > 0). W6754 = 1.4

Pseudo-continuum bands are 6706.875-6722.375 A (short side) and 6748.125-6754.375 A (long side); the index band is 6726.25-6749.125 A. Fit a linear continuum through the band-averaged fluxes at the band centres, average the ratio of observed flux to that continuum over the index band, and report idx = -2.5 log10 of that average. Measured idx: -0.15 mag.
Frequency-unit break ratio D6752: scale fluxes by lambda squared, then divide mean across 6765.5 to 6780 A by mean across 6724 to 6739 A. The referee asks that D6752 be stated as 0.9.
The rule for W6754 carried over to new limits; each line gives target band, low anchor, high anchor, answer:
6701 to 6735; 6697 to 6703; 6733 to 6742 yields -2.7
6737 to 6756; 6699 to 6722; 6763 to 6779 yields -0.2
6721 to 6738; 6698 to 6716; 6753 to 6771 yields -1.9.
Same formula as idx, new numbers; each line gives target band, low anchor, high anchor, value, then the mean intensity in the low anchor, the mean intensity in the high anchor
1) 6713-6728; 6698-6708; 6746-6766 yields -0.06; 2.55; 2.74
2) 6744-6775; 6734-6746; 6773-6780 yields 0.02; 2.78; 2.68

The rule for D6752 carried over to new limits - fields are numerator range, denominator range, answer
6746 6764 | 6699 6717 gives 1.04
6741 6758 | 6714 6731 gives 1.00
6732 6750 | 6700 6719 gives 1.05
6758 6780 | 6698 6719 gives 1.07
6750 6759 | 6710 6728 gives 1.02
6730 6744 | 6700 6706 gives 1.05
